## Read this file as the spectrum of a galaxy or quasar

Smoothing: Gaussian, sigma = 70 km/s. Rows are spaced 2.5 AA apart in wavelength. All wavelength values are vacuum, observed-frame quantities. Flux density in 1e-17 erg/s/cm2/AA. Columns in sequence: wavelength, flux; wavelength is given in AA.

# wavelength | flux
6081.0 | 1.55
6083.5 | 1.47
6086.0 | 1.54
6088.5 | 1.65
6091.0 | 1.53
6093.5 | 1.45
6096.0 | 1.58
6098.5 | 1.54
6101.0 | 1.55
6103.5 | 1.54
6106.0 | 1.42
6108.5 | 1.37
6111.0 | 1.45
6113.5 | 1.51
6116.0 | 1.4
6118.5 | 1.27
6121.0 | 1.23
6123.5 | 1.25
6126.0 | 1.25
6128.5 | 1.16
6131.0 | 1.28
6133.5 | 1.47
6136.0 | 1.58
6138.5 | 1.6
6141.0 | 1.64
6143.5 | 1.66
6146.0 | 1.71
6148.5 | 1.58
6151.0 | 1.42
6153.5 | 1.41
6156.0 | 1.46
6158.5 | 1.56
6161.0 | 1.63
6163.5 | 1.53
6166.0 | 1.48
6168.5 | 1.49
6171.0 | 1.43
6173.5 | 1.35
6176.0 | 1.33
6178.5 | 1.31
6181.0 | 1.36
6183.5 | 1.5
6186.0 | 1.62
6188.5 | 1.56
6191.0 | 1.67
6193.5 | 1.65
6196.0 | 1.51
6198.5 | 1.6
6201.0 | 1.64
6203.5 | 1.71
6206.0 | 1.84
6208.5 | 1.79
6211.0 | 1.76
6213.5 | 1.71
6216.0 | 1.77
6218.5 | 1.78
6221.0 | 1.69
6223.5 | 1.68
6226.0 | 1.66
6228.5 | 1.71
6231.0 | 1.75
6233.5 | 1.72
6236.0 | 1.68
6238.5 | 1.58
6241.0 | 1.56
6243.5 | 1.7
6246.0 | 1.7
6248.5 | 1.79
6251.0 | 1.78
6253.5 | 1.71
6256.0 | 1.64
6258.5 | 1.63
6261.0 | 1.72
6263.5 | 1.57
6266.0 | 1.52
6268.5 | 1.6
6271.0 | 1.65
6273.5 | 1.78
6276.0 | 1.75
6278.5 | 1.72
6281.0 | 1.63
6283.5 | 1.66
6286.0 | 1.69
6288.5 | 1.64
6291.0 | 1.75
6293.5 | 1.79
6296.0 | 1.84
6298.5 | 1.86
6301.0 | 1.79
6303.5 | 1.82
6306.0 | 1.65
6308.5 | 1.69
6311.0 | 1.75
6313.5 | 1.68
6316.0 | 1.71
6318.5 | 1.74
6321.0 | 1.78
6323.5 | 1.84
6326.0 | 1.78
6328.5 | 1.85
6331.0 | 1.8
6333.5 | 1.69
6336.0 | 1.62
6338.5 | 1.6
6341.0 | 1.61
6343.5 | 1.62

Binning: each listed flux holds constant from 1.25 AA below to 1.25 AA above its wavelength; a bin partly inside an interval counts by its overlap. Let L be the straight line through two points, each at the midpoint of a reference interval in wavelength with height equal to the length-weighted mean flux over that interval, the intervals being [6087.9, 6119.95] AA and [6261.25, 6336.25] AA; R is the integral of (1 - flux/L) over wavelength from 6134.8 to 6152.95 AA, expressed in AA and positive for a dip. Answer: -0.8 AA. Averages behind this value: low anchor 1.48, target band 1.59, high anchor 1.72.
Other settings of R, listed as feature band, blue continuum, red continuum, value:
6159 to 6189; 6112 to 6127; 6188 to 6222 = 1.8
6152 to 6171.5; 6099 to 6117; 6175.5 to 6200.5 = 0.0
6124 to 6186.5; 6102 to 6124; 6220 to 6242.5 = 0.9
